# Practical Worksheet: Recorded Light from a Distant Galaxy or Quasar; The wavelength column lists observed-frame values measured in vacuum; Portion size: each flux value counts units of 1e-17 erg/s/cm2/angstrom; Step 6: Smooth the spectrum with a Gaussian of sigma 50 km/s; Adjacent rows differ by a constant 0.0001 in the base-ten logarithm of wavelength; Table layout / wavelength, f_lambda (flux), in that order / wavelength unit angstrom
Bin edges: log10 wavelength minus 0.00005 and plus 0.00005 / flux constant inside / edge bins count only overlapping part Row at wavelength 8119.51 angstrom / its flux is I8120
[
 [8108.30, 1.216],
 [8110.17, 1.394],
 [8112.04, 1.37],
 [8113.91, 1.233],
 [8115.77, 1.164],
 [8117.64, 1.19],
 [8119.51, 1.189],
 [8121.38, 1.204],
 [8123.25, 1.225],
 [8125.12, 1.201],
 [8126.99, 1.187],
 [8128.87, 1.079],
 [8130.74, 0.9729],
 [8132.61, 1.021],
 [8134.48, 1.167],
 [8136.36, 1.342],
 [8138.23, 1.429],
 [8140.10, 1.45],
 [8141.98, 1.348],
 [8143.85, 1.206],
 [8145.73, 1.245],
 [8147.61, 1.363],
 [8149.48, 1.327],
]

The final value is 1.189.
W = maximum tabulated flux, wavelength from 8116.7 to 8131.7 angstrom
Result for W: 1.225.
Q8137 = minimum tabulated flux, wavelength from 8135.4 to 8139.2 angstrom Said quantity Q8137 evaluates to 1.342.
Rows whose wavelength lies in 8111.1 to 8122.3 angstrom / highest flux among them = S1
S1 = 1.37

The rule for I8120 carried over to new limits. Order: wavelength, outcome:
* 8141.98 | 1.348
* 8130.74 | 0.9729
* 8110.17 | 1.394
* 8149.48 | 1.327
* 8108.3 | 1.216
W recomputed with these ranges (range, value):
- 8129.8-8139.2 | 1.429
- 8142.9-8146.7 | 1.245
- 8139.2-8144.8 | 1.45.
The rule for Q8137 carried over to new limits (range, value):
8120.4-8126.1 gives 1.201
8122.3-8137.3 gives 0.9729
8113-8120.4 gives 1.164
